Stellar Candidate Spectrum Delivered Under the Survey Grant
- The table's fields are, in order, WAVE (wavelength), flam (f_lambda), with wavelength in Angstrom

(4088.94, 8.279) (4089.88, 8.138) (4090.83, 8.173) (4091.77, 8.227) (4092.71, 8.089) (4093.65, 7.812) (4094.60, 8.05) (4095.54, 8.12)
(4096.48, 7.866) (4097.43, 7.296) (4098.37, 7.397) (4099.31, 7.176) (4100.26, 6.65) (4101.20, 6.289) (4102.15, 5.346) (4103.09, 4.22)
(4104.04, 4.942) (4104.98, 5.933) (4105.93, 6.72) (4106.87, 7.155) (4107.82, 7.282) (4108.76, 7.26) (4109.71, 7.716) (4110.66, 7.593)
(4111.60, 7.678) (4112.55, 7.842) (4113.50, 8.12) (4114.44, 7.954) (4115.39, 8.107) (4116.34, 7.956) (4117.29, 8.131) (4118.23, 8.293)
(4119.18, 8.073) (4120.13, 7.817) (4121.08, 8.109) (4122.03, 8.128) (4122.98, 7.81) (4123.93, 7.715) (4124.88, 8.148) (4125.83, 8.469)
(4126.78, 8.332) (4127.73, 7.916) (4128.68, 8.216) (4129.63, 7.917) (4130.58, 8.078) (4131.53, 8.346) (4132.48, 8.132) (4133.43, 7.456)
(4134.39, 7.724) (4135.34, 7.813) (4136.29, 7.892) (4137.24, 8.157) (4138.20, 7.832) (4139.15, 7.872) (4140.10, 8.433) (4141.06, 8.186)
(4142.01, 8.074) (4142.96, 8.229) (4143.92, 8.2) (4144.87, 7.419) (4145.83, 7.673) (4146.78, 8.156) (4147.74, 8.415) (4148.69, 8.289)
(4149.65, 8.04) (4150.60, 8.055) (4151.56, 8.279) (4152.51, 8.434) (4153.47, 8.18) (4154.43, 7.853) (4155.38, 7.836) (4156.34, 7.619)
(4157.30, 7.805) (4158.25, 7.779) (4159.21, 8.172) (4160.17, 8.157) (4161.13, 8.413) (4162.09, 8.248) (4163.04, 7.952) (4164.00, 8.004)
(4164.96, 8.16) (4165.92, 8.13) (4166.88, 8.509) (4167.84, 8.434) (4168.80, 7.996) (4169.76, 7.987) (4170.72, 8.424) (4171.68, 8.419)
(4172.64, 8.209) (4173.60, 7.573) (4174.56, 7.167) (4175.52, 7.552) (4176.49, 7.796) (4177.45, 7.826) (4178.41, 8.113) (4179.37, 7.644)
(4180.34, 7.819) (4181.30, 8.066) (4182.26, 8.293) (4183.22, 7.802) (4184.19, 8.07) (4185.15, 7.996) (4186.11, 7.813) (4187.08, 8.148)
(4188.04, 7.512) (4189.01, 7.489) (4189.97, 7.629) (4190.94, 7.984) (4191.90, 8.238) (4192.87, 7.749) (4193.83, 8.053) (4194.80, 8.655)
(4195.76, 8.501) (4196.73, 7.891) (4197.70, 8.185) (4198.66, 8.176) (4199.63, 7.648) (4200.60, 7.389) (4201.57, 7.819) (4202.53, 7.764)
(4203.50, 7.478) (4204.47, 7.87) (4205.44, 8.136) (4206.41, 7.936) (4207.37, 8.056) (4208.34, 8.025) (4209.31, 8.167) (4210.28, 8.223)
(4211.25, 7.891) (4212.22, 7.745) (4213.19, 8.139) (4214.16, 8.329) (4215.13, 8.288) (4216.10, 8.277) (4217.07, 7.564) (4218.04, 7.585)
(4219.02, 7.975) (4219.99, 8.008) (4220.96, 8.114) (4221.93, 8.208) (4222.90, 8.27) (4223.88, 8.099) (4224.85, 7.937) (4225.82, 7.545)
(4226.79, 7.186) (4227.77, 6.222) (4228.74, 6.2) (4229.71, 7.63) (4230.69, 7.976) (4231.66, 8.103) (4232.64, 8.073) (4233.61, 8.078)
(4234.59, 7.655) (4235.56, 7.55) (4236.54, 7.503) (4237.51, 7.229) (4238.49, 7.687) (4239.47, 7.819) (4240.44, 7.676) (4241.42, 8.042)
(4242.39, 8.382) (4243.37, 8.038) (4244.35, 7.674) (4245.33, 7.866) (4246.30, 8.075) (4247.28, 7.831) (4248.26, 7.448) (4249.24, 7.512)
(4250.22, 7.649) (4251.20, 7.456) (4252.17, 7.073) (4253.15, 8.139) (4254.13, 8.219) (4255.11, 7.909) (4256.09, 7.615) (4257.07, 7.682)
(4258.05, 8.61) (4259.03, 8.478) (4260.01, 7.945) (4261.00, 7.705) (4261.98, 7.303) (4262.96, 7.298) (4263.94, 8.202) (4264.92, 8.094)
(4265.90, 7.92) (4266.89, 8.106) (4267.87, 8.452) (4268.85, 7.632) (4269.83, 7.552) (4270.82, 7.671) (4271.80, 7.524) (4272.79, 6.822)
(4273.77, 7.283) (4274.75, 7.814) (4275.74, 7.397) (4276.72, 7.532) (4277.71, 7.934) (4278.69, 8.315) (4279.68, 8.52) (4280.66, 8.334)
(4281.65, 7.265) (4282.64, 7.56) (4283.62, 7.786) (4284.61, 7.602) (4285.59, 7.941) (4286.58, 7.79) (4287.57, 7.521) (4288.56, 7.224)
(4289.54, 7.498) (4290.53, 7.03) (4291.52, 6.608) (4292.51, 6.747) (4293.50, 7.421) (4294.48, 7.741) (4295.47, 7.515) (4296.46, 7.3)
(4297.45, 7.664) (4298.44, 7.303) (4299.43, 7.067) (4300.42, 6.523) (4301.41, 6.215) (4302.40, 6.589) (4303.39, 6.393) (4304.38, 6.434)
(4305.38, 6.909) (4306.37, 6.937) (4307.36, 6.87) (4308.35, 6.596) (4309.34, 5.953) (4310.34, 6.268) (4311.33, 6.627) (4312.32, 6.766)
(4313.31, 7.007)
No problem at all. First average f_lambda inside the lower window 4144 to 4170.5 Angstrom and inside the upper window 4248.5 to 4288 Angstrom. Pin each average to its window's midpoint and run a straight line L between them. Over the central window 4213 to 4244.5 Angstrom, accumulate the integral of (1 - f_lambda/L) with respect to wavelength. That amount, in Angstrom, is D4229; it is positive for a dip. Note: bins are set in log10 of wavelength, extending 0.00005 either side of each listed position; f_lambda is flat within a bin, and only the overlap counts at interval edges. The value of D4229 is 0.4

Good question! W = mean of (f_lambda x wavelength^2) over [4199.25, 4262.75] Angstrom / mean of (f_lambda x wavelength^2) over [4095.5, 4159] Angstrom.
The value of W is 1.06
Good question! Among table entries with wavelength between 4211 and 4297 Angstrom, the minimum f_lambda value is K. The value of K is 6.2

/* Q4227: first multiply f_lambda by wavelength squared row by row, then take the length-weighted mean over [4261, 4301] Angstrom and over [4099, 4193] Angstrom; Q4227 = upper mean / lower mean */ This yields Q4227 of 1.03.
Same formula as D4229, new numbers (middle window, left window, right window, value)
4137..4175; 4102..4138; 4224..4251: -2.20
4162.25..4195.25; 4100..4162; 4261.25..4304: -1.36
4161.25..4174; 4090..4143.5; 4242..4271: -0.73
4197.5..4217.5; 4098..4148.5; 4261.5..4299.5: -0.88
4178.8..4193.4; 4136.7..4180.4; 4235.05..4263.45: 0.13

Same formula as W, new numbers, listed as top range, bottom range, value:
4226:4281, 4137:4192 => 1.01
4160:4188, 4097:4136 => 1.10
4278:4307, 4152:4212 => 0.96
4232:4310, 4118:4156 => 1.00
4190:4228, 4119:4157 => 1.02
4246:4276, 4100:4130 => 1.12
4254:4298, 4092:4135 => 1.10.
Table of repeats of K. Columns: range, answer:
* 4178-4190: 7.489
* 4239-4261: 7.073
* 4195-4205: 7.389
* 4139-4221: 7.167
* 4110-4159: 7.419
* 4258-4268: 7.298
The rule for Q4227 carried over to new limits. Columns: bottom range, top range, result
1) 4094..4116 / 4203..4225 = 1.19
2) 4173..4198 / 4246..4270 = 1.03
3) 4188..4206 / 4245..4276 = 1.01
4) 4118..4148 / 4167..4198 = 1.02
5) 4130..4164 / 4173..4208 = 1.00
